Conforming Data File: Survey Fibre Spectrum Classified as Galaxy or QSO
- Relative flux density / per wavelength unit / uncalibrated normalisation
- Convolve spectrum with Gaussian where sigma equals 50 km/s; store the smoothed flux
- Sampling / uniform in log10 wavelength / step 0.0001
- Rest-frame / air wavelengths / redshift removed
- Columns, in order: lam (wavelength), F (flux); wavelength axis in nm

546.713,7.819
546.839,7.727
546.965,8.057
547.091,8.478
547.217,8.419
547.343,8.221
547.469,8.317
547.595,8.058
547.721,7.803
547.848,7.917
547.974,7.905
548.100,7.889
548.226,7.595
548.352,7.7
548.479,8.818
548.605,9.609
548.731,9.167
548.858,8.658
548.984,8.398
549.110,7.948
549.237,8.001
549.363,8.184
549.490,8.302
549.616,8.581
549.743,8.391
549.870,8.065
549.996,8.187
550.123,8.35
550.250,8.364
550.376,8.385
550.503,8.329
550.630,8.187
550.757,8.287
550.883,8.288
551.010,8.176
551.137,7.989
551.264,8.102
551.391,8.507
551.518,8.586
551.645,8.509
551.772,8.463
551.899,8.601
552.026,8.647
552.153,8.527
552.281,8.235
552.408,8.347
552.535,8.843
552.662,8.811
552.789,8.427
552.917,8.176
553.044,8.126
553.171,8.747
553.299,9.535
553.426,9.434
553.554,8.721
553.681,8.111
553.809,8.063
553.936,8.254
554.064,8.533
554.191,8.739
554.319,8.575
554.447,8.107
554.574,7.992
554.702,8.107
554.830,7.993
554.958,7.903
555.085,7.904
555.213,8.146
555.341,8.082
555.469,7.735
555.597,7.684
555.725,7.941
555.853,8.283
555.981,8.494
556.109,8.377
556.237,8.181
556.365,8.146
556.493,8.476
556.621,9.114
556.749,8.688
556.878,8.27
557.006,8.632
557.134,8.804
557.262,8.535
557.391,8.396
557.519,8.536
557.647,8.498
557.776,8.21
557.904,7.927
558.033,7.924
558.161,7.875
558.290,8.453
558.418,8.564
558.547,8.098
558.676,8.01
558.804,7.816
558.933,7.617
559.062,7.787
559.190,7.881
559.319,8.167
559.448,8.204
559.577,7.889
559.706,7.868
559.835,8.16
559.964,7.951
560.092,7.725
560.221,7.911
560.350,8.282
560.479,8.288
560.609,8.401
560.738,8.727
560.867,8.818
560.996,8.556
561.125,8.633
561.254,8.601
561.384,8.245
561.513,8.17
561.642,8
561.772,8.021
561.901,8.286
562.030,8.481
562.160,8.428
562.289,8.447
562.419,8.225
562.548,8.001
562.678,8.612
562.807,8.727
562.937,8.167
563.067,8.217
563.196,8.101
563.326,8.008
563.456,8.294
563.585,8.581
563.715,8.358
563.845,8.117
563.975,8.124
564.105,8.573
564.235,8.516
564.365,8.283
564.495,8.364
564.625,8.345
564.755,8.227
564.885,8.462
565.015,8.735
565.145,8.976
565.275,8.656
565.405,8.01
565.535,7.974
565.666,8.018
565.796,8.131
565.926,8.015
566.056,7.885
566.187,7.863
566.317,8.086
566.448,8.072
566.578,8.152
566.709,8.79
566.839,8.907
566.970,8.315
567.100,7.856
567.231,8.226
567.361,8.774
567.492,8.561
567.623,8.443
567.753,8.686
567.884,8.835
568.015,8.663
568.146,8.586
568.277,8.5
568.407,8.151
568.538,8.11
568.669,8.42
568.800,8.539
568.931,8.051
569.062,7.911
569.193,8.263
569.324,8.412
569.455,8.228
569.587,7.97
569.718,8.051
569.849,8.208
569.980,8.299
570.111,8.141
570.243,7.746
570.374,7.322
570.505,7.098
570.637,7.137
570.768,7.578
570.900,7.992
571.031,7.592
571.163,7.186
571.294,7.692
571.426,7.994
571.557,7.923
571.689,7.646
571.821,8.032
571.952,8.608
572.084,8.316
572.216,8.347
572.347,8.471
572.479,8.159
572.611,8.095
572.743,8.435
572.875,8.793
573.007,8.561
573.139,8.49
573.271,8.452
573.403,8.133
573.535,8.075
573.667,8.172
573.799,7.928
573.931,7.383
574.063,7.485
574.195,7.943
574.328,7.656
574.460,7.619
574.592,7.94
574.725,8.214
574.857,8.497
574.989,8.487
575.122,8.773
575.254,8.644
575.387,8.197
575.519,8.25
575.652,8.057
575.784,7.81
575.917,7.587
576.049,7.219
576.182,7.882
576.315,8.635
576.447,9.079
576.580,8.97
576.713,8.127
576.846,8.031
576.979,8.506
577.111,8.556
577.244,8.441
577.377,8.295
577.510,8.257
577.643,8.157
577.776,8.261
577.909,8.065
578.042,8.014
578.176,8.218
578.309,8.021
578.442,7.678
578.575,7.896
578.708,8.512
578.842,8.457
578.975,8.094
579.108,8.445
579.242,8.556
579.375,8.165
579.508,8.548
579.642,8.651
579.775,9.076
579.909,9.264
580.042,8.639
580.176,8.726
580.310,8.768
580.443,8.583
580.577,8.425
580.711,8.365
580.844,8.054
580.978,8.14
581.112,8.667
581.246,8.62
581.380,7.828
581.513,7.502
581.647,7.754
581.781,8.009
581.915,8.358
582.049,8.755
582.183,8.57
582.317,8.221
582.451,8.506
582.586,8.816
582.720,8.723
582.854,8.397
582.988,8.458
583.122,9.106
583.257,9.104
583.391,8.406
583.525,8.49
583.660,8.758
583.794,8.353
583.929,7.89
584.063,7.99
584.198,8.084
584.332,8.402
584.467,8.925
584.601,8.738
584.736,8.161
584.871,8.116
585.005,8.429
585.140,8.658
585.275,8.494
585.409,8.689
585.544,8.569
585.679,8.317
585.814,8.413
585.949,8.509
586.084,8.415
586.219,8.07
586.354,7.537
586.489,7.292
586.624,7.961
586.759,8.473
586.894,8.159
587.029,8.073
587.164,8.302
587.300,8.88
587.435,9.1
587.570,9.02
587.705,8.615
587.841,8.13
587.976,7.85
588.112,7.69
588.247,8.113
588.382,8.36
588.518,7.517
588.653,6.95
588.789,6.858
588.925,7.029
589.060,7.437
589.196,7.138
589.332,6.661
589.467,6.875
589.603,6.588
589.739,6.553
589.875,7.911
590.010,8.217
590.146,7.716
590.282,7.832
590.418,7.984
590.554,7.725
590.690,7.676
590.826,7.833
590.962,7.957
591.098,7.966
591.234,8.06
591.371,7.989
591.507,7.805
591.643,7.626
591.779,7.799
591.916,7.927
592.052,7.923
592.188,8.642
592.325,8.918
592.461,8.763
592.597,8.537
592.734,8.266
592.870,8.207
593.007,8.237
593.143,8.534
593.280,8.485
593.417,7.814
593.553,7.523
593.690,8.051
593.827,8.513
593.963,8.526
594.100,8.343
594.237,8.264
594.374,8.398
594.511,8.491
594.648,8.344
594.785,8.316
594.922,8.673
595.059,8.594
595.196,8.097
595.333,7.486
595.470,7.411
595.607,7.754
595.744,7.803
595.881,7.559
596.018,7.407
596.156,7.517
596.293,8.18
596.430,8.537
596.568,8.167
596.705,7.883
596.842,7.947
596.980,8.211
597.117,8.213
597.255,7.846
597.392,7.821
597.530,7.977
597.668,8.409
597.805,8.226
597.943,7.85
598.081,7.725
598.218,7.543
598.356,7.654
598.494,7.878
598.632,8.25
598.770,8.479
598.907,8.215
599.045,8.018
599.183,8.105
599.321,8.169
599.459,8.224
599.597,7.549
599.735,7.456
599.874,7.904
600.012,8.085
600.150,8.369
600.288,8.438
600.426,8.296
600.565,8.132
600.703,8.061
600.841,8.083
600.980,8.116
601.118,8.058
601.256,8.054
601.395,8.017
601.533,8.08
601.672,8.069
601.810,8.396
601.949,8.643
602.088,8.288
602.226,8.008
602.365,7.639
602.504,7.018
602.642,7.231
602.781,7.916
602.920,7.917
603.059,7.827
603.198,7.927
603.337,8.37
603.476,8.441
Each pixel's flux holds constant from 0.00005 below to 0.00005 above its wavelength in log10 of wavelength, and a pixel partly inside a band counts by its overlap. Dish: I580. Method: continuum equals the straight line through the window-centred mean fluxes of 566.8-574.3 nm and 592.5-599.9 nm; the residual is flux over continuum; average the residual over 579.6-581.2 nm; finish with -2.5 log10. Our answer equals -0.07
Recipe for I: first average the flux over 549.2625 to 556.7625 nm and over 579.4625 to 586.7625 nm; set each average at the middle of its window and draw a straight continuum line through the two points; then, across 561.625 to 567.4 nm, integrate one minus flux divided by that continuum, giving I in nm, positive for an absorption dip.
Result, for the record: 0.053 nm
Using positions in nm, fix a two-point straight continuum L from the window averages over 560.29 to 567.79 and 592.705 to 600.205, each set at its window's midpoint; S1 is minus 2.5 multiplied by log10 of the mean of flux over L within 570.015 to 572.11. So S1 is 0.07 mag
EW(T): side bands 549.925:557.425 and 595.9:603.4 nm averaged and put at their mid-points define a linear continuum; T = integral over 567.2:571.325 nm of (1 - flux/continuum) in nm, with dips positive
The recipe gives 0.07 nm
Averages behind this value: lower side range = 8.38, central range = 8.11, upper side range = 8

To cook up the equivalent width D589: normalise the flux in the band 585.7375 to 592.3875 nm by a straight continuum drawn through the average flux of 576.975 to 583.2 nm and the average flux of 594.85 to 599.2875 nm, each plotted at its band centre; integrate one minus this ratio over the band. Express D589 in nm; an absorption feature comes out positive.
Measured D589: 0.24 nm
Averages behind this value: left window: 8.39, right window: 7.99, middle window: 7.88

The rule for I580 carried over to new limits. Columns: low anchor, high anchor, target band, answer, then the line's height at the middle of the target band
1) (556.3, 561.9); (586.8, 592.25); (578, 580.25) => -0.06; 7.96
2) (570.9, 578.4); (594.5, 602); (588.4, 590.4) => 0.11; 8.08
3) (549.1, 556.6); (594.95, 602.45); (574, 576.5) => 0.01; 8.18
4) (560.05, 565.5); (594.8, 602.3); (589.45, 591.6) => 0.06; 8.11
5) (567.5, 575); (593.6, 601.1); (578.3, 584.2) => -0.04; 8.09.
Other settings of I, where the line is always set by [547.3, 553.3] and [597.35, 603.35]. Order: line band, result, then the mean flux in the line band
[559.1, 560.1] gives 0.04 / 8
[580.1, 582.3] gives -0.05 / 8.32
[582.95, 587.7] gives -0.18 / 8.41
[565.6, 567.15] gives 0.01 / 8.18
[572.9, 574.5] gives 0.03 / 8.02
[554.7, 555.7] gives 0.05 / 7.93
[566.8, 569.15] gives -0.05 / 8.41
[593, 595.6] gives -0.05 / 8.2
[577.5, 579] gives 0.00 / 8.13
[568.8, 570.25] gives 0.01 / 8.15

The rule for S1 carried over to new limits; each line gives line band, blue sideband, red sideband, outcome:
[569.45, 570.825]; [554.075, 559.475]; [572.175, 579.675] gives 0.06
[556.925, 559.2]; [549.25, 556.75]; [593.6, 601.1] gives 0.01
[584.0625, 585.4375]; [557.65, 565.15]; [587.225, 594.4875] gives -0.06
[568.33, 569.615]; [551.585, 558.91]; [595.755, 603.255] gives 0.00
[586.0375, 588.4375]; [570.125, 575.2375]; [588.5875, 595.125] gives -0.04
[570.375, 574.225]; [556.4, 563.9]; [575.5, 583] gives 0.04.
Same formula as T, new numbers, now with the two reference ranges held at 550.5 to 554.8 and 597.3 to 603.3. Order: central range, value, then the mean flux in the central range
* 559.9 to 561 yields 0.01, 8.28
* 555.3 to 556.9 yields 0.03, 8.27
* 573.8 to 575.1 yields 0.05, 7.94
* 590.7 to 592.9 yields -0.01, 8.13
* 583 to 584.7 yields -0.07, 8.51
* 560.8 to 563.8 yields 0.00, 8.35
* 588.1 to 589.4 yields 0.12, 7.37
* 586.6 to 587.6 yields -0.05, 8.5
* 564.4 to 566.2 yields 0.01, 8.27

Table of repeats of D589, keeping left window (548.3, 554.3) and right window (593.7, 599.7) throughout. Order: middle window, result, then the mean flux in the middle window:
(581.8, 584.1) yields -0.10 nm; 8.52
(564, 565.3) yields -0.02 nm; 8.5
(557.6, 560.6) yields 0.12 nm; 8.05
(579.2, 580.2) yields -0.06 nm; 8.71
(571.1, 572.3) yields 0.04 nm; 7.99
